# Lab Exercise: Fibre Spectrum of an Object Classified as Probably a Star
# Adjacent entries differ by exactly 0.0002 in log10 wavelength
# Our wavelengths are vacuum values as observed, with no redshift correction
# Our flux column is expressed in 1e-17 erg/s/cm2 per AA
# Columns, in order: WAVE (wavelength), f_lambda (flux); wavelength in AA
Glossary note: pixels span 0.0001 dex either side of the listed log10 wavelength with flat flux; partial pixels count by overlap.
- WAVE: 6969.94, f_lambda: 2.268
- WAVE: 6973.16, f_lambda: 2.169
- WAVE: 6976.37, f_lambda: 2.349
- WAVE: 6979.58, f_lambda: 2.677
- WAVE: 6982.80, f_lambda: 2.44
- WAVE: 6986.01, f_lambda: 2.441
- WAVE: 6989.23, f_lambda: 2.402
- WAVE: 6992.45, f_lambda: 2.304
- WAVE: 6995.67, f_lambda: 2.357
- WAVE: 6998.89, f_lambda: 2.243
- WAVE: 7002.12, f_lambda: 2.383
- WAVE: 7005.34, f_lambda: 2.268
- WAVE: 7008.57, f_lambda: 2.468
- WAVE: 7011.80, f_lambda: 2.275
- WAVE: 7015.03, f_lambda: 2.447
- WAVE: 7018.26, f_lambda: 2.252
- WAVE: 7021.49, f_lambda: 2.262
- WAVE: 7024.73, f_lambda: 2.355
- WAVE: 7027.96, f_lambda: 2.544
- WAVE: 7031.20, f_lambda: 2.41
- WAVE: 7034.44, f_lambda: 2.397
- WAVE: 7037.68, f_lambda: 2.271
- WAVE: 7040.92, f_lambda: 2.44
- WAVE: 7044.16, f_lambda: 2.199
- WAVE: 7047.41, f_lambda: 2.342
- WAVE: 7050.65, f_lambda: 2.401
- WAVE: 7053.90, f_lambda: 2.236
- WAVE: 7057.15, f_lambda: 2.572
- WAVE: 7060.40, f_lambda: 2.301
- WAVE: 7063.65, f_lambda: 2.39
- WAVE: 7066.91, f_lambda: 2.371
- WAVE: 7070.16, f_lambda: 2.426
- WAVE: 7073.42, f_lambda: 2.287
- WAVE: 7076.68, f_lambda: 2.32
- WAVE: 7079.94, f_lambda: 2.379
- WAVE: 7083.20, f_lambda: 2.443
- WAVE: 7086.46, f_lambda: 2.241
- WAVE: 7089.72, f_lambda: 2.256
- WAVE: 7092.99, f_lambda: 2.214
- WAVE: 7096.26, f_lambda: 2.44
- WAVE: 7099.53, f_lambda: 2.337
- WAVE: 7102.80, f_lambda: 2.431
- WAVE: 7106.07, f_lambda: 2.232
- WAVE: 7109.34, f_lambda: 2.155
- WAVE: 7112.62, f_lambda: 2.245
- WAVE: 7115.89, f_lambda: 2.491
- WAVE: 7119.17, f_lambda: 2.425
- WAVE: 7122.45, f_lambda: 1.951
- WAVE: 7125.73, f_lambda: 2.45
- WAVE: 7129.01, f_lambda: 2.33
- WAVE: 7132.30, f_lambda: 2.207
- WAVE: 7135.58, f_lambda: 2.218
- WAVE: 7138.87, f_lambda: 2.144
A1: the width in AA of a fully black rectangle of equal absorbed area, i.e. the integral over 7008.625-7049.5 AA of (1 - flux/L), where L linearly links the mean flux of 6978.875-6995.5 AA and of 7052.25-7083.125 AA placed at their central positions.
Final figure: 0.75 AA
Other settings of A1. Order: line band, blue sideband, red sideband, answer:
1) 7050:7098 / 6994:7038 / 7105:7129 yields -0.8 AA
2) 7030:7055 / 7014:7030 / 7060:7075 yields 0.3 AA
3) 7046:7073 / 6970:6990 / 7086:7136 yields -0.5 AA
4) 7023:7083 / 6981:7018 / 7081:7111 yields -1.0 AA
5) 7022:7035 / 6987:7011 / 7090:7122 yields -0.4 AA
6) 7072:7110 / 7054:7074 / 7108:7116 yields 0.0 AA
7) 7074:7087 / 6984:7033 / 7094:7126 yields -0.1 AA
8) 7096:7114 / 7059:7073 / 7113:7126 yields 0.2 AA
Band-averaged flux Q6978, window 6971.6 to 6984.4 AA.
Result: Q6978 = 2.41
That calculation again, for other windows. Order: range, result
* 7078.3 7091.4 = 2.33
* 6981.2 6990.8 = 2.43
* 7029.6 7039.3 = 2.36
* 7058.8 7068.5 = 2.35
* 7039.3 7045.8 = 2.32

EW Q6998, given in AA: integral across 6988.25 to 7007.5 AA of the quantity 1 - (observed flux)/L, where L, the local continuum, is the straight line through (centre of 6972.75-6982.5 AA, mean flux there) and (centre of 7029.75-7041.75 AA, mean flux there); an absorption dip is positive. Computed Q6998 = 0.7 AA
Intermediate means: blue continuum 2.43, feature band 2.33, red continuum 2.38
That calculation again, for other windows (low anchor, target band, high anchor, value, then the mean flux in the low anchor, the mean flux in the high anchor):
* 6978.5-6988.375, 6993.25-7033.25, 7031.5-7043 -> 1.2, 2.5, 2.37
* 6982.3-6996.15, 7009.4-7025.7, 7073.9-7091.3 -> 0.3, 2.39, 2.33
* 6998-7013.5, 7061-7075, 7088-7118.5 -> -0.3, 2.33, 2.31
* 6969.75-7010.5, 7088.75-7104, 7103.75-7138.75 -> -0.3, 2.37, 2.27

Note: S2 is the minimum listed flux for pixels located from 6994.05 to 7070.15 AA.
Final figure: 2.199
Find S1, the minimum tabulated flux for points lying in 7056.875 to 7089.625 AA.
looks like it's 2.241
